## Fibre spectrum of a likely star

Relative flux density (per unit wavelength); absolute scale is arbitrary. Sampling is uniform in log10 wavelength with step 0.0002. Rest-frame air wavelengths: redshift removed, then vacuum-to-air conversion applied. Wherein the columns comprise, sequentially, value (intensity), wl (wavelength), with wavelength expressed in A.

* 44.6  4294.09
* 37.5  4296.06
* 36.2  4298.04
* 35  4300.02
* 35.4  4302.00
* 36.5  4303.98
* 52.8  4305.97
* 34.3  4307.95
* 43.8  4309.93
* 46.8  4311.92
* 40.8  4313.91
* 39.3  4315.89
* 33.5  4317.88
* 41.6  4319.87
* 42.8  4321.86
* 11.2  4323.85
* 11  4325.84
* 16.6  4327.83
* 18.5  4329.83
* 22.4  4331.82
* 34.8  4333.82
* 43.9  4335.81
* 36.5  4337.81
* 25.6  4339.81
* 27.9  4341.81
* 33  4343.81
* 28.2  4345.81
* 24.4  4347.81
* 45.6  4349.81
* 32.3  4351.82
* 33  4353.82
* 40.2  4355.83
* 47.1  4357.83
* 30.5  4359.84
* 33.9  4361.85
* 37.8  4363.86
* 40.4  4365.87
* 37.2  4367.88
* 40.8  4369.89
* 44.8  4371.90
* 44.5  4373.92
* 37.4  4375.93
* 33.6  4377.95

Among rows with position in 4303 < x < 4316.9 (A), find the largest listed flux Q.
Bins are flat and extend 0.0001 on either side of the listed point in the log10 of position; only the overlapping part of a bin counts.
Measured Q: 52.8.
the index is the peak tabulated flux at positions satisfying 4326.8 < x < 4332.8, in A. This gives 22.4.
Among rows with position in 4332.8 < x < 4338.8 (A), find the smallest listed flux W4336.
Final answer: 34.8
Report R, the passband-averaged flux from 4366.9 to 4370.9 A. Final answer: 39.1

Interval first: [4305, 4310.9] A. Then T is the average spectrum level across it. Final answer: 43.7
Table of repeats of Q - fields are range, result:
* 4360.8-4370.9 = 40.8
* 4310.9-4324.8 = 46.8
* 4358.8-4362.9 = 33.9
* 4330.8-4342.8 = 43.9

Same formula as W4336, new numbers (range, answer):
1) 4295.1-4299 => 36.2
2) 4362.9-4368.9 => 37.2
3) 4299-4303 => 35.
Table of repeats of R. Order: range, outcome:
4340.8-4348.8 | 28.4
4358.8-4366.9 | 35.7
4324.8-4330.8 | 15.3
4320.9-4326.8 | 21.6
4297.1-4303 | 35.5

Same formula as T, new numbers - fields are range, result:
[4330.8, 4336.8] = 33.7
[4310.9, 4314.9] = 43.7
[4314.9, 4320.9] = 38.2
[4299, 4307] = 39.9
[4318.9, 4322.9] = 41.9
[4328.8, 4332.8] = 20.4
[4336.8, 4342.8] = 30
